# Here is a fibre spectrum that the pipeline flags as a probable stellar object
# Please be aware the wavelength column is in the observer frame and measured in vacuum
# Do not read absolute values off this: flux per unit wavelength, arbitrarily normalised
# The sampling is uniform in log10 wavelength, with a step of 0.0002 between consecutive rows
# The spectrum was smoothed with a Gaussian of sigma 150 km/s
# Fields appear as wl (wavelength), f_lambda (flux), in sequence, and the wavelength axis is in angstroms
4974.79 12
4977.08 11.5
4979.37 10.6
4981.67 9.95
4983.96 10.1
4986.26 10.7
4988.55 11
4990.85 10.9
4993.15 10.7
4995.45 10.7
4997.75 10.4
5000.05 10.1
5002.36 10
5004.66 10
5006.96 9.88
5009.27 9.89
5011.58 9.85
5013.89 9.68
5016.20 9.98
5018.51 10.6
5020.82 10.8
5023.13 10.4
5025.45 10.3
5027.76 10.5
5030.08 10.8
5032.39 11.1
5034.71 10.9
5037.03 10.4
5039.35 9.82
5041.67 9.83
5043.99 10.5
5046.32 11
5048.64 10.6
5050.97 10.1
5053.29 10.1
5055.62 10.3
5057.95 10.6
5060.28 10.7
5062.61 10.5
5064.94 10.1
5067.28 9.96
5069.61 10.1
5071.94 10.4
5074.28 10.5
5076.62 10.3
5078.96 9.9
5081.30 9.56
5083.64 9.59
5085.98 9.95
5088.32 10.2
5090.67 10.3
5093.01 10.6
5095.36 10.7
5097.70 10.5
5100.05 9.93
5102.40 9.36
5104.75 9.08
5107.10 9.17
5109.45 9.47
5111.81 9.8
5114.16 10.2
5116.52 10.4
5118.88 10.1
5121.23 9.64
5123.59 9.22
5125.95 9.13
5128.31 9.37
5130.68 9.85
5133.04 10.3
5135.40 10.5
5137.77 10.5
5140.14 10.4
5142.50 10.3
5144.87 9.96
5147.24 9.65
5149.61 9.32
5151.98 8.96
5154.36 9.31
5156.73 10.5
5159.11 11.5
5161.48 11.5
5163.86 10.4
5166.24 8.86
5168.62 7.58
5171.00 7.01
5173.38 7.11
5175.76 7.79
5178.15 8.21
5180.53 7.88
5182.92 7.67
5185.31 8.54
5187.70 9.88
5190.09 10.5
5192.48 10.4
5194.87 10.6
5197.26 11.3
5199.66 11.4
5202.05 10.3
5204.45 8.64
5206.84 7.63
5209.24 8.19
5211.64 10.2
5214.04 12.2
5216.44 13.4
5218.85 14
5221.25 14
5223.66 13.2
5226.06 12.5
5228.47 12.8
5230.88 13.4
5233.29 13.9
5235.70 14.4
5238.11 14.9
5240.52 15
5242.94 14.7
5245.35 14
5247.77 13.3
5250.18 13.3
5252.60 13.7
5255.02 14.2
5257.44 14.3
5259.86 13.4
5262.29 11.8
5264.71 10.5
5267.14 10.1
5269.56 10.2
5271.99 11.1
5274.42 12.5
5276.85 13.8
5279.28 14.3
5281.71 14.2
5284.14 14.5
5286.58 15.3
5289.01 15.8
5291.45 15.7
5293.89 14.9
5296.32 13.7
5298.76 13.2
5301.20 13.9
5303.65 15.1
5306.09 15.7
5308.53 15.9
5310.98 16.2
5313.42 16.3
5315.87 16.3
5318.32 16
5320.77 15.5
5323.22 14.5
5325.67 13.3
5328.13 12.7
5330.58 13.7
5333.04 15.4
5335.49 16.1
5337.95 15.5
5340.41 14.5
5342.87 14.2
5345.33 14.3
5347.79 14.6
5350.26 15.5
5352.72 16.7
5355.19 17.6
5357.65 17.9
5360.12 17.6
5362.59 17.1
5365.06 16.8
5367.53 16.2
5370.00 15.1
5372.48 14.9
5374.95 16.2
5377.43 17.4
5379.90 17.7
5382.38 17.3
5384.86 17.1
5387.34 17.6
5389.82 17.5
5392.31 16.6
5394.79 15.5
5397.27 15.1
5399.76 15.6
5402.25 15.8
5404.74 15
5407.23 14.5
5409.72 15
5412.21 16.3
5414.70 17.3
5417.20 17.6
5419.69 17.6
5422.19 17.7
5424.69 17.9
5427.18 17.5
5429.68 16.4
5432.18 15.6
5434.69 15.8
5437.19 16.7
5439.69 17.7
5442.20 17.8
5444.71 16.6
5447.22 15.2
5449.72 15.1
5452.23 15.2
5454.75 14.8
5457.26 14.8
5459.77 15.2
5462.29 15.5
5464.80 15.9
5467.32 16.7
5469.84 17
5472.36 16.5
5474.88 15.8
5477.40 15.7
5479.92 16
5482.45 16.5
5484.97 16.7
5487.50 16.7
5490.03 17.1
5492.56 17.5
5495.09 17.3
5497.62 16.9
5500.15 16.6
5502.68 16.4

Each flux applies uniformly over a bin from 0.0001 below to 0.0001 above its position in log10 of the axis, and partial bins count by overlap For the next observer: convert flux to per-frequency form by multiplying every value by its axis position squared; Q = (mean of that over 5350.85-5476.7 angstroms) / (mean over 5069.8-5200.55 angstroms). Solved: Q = 1.9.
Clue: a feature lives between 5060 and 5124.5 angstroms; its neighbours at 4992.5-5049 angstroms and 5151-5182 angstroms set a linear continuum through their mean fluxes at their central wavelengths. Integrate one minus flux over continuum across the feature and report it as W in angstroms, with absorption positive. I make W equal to -2.26 angstroms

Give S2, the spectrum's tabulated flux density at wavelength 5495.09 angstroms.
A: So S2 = 17.3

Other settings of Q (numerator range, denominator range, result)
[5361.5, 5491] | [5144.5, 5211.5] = 1.92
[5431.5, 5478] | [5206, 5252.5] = 1.34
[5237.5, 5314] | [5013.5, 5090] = 1.47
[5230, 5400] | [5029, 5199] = 1.63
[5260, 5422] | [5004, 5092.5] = 1.66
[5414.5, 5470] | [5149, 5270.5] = 1.60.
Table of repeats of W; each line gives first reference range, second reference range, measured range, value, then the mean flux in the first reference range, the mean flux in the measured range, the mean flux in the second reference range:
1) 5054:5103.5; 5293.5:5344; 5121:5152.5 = 4.2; 10.2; 9.82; 14.9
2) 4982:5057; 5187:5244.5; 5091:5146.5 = 6.3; 10.4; 9.94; 12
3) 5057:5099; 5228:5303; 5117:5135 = 2.2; 10.2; 9.73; 13.6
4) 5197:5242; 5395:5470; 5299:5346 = -2.9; 12.2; 15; 16.1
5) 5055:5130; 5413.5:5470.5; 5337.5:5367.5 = -2.6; 9.98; 16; 16.4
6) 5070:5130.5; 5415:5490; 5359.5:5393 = -4.0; 9.9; 16.8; 16.4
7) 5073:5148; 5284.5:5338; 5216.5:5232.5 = -0.6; 9.95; 13.3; 15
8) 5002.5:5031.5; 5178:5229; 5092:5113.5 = 1.2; 10.2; 9.85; 10.6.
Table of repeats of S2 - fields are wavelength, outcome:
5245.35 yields 14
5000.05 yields 10.1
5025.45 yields 10.3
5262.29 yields 11.8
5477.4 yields 15.7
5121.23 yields 9.64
